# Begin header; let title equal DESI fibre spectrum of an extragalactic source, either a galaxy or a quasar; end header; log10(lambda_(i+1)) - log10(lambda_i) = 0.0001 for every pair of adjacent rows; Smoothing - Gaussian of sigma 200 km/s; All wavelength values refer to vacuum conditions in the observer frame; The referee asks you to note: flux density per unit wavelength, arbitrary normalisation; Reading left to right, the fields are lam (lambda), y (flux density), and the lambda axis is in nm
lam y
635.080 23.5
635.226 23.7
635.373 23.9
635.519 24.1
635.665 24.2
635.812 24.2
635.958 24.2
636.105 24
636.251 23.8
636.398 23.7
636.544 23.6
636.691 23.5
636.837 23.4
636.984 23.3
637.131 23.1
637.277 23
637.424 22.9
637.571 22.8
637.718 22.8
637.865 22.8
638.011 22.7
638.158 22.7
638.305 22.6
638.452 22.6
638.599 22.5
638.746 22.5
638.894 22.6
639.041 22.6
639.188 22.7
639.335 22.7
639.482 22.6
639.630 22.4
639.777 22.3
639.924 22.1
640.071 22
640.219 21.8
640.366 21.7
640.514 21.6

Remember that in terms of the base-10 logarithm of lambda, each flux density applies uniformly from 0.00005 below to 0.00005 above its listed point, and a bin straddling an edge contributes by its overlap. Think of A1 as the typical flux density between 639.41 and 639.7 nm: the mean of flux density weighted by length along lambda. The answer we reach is 22.4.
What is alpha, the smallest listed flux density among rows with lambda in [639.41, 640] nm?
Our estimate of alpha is 22.1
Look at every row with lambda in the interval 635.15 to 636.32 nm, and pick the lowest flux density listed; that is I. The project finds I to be 23.7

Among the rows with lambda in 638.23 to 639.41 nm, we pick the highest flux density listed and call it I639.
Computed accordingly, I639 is 22.7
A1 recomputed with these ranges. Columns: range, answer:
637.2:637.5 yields 23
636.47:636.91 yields 23.5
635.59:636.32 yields 24.1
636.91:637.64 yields 23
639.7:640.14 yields 22.2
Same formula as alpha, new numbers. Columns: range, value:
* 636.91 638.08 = 22.7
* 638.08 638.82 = 22.5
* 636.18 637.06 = 23.3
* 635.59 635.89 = 24.2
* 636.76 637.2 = 23.1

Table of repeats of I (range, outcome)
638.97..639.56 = 22.6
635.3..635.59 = 23.9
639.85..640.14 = 22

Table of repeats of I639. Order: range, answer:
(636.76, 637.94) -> 23.4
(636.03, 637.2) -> 24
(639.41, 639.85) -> 22.6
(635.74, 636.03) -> 24.2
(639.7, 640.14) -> 22.3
